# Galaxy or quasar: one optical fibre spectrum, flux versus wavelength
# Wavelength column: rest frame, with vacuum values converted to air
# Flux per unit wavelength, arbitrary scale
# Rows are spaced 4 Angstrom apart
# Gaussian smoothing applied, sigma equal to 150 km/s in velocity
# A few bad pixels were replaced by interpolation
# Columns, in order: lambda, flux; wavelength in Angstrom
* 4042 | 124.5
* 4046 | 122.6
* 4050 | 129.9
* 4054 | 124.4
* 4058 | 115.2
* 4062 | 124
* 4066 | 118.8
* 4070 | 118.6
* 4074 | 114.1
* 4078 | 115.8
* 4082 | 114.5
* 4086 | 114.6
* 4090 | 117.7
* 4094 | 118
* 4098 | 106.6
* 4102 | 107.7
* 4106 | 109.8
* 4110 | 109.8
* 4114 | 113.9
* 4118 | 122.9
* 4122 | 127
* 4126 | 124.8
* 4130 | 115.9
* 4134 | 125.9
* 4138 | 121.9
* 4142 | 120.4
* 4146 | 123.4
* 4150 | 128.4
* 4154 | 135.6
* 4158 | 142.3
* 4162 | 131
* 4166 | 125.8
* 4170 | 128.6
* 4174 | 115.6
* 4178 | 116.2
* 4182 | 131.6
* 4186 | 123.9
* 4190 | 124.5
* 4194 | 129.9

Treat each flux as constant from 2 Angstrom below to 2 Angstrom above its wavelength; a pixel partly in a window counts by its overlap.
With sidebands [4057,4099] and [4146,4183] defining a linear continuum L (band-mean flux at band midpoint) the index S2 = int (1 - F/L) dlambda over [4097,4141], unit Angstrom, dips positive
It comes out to 1.7 Angstrom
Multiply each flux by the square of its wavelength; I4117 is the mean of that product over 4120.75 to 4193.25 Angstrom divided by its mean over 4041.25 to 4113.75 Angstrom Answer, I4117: 1.1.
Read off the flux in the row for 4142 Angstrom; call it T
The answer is 120.4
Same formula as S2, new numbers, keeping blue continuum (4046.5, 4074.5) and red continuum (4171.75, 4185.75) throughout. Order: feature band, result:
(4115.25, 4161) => -1.8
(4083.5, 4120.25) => 2.4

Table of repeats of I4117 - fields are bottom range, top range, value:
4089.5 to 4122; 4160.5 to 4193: 1.13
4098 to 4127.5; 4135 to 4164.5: 1.13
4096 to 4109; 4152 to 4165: 1.29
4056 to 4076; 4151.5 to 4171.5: 1.18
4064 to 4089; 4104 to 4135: 1.04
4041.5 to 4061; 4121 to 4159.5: 1.07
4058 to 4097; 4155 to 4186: 1.14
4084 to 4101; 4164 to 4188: 1.13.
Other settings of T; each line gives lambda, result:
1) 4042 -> 124.5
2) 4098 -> 106.6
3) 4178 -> 116.2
